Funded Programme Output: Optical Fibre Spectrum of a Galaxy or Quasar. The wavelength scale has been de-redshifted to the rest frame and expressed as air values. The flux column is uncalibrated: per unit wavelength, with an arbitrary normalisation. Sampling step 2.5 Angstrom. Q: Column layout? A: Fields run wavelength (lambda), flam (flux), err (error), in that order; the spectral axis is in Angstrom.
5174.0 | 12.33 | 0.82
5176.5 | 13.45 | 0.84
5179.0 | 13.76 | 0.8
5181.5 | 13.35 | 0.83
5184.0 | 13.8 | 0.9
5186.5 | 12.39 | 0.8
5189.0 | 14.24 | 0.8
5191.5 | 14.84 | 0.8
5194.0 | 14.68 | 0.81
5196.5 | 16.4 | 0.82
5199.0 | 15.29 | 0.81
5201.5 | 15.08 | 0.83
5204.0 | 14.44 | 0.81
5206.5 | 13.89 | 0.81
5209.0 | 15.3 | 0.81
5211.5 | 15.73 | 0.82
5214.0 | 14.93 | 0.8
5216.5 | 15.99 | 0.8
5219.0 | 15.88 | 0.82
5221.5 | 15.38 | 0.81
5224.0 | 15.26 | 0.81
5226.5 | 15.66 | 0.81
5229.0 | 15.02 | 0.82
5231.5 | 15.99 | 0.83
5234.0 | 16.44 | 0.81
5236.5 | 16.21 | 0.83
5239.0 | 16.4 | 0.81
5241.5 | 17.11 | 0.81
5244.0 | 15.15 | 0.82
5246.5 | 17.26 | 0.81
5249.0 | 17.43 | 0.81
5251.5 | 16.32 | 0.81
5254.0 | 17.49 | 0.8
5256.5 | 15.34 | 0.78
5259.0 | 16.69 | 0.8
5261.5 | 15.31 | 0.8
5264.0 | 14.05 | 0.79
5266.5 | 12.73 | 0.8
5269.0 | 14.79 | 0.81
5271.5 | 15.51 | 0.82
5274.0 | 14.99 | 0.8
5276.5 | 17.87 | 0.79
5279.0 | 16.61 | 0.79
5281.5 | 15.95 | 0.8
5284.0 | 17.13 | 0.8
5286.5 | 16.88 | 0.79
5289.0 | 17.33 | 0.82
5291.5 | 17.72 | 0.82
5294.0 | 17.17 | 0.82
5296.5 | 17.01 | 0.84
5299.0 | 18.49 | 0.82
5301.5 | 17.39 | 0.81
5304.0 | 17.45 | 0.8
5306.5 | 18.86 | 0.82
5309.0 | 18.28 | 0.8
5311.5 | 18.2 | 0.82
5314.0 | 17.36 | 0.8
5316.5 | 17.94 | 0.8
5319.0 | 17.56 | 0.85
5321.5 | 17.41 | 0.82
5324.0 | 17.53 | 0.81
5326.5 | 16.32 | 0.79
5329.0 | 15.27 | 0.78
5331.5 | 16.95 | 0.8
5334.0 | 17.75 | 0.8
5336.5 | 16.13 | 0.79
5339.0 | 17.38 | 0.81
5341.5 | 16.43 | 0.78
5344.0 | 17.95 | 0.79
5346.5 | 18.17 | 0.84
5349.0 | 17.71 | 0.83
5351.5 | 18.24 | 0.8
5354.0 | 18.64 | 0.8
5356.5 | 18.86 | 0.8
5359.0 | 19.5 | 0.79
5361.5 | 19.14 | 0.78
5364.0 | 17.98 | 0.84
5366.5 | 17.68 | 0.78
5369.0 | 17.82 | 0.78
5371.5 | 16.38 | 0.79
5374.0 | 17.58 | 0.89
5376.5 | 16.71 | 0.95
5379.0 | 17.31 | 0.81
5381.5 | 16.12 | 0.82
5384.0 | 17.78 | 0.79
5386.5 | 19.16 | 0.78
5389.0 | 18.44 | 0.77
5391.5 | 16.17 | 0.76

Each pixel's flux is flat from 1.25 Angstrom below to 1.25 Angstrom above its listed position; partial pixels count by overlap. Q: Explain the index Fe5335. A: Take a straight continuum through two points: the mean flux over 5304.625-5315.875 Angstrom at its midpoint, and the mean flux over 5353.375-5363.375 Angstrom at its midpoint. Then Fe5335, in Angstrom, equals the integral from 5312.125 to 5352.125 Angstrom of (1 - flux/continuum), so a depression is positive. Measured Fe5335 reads 2.7 Angstrom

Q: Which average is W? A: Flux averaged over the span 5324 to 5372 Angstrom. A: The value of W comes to 17.6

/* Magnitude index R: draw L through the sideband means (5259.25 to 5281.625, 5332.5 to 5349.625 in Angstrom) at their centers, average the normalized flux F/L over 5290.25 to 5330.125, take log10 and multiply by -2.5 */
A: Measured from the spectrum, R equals -0.07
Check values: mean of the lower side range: 15.3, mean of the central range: 17.5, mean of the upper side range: 17.3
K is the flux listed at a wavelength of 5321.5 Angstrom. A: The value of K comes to 17.41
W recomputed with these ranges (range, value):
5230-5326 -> 16.7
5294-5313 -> 17.9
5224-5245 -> 16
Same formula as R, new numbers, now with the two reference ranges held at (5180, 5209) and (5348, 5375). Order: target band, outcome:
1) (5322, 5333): 0.05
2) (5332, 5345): 0.03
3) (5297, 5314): -0.07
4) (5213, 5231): -0.03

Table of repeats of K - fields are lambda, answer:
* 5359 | 19.5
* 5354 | 18.64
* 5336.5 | 16.13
